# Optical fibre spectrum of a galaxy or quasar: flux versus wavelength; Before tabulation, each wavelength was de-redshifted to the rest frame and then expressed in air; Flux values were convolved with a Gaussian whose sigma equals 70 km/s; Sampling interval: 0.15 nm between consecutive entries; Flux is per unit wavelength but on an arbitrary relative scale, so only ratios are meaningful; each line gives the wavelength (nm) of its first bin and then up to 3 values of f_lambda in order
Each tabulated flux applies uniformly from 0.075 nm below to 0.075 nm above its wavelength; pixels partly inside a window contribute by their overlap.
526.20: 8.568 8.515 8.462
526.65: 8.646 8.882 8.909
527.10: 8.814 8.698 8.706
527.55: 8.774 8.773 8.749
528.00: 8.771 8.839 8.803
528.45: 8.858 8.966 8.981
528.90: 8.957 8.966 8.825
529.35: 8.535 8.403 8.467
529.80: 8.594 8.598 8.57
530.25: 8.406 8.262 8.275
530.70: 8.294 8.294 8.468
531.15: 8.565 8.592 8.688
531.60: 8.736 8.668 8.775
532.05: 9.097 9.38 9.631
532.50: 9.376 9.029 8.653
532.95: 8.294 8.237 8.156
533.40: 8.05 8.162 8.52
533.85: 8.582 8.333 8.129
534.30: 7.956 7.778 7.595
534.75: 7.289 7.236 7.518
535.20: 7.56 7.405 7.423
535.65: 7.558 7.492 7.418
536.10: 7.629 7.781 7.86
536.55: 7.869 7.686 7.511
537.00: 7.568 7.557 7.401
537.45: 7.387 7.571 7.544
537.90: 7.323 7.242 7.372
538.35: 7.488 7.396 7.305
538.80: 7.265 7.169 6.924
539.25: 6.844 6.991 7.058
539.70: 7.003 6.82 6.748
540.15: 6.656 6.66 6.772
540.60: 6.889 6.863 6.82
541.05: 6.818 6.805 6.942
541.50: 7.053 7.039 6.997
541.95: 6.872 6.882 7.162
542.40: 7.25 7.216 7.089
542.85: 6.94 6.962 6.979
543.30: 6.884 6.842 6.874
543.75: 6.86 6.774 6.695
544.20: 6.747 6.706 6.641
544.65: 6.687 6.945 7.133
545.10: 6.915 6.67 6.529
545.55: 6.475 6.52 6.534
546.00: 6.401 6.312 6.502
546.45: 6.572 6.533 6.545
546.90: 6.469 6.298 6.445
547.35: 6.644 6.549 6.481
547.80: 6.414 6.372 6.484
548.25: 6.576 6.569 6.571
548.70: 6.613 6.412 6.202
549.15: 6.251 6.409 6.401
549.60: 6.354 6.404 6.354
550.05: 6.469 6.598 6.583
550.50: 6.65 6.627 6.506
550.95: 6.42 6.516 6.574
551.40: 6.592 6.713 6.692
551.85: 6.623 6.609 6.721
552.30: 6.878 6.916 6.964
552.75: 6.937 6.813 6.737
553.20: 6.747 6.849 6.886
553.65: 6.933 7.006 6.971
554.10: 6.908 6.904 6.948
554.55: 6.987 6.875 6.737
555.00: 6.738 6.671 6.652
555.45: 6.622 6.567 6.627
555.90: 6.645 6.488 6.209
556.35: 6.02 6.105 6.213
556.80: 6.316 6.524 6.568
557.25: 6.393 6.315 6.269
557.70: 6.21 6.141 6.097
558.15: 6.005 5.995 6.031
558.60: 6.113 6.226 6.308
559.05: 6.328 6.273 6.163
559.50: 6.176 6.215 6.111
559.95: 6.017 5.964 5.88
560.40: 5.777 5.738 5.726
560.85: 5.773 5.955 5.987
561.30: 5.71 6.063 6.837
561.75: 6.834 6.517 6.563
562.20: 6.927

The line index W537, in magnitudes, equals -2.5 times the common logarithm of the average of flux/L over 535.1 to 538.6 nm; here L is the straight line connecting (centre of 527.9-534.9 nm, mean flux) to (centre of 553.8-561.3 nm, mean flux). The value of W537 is 0.077 mag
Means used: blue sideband 8.54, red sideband 6.32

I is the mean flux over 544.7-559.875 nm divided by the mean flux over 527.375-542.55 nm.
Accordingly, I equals 0.8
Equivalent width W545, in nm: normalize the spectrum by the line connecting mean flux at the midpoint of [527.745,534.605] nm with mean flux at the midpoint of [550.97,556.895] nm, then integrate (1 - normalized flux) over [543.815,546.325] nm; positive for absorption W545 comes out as 0.26 nm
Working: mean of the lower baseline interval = 8.59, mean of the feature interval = 6.66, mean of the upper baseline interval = 6.69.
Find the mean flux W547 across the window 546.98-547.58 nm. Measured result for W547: 6.49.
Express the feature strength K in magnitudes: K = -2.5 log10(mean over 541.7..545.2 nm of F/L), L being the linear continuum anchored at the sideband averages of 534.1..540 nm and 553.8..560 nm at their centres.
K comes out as 0.03 mag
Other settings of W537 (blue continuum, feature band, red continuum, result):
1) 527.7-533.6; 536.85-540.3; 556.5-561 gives 0.108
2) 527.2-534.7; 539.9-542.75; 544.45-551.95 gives 0.066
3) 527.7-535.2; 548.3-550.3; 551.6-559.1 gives 0.100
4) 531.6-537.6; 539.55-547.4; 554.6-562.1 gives 0.092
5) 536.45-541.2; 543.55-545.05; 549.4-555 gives 0.028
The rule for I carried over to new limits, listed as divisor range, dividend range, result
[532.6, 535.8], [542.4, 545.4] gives 0.86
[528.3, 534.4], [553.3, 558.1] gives 0.76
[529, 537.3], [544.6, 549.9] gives 0.79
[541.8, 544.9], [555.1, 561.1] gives 0.90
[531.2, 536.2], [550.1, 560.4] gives 0.79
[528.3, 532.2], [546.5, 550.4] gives 0.75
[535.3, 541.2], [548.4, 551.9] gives 0.90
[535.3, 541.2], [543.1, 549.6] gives 0.91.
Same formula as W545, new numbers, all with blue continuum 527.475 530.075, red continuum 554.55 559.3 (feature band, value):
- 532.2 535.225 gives 0.03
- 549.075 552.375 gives 0.17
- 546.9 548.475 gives 0.15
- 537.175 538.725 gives 0.11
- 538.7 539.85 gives 0.12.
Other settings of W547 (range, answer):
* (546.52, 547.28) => 6.46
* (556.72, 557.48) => 6.42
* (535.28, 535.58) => 7.42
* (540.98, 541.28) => 6.81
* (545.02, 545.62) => 6.65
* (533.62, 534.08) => 8.47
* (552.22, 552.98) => 6.9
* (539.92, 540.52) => 6.71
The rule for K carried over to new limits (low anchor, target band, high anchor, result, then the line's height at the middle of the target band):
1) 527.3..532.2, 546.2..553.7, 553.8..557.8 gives 0.072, 7.04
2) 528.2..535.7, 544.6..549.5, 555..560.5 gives 0.099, 7.15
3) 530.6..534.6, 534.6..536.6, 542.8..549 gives 0.078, 8.11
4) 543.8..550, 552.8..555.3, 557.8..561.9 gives -0.092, 6.3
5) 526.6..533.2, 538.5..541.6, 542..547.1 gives 0.065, 7.36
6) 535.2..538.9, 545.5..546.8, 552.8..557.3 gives 0.094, 7.08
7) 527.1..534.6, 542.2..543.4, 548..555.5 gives 0.066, 7.5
